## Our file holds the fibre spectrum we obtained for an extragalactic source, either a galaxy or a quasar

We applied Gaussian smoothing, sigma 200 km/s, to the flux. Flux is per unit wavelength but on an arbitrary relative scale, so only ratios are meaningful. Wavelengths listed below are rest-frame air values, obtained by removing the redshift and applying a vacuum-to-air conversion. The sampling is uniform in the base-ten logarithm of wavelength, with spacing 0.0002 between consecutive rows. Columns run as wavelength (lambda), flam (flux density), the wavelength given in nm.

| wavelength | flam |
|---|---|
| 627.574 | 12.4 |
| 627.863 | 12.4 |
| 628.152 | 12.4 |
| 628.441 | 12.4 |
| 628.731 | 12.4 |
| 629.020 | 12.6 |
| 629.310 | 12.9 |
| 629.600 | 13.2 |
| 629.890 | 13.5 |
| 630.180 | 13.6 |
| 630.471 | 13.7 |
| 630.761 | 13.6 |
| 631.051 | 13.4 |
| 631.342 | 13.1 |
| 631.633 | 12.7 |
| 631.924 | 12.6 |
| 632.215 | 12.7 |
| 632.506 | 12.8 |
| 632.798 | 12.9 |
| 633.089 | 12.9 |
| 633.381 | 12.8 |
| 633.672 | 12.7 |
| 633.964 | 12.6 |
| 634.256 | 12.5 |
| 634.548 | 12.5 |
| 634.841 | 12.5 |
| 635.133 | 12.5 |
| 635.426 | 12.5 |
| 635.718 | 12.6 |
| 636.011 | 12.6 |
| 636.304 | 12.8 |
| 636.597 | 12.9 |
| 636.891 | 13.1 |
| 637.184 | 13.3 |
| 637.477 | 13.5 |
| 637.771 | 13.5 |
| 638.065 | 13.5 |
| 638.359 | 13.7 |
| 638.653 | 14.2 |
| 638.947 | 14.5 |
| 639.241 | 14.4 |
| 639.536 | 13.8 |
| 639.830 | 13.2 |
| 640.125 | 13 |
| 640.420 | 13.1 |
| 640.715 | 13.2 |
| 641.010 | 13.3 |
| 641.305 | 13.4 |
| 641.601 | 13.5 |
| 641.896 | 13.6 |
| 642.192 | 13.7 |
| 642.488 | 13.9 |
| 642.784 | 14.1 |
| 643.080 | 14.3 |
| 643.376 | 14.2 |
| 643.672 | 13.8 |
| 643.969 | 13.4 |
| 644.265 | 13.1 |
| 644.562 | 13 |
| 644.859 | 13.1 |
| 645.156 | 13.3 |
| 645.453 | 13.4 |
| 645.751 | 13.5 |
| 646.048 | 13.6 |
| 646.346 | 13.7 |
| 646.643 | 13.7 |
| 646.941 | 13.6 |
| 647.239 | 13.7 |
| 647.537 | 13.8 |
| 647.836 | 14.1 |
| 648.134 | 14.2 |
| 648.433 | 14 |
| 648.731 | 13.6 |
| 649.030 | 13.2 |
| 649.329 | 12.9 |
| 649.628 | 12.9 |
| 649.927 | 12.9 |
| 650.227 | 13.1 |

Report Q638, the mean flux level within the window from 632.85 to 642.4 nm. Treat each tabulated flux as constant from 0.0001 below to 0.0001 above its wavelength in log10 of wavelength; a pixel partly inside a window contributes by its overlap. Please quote 13.2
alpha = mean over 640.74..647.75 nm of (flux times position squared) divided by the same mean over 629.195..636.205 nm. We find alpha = 1.09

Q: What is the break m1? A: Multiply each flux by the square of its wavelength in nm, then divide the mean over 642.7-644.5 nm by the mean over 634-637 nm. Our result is 1.1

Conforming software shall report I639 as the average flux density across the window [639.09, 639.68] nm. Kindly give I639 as 14.1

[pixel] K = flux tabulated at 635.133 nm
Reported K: 12.5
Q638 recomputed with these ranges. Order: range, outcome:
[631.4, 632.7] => 12.7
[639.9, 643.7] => 13.6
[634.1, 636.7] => 12.6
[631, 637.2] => 12.8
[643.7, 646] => 13.3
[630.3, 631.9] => 13.2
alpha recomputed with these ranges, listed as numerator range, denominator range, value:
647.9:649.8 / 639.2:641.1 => 1.04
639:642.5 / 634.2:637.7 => 1.07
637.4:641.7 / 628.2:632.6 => 1.08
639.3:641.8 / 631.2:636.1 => 1.08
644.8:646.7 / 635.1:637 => 1.09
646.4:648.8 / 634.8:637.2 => 1.13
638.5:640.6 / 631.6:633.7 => 1.10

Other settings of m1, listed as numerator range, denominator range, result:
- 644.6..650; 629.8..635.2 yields 1.09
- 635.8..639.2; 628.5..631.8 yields 1.05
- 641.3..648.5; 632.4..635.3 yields 1.12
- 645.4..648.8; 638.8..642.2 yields 1.04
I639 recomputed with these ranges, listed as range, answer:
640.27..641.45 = 13.3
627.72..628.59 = 12.4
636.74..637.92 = 13.3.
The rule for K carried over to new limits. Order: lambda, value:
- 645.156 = 13.3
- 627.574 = 12.4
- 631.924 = 12.6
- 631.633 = 12.7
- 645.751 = 13.5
